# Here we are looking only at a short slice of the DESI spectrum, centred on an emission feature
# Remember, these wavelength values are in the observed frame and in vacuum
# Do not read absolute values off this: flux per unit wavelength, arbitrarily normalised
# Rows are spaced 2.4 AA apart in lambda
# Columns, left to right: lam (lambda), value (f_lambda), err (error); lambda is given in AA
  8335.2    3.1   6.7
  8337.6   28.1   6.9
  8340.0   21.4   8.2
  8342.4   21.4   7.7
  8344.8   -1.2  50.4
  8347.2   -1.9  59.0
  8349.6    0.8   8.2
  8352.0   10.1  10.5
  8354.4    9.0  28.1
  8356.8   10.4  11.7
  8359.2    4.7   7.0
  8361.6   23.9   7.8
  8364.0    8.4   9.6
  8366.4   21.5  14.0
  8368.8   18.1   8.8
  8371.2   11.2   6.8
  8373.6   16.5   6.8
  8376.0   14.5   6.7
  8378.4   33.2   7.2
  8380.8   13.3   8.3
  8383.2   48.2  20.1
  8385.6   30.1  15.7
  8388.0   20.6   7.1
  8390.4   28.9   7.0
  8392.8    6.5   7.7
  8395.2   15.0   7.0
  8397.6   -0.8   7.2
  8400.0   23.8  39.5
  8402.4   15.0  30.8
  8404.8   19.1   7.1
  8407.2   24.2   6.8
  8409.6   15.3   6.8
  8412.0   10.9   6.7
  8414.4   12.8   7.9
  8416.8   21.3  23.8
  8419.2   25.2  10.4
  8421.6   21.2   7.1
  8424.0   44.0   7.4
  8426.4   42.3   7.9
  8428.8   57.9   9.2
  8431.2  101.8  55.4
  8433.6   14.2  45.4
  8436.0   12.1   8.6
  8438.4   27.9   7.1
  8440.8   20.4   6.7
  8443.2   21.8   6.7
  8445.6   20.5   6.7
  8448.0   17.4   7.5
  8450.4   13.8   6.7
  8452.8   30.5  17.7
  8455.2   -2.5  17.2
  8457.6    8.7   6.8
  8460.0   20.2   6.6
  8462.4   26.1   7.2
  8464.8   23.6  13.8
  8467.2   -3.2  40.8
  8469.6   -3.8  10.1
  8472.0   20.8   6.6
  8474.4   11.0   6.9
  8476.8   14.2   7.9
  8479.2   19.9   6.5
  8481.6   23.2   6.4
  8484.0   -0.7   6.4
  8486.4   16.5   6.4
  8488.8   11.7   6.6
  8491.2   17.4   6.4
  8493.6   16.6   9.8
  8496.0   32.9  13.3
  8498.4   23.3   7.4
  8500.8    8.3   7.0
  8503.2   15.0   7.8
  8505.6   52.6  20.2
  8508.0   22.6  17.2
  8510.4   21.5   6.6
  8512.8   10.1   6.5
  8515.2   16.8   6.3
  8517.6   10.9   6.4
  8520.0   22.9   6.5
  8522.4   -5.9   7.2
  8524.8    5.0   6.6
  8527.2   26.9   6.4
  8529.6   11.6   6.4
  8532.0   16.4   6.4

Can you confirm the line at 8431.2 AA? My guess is H-gamma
